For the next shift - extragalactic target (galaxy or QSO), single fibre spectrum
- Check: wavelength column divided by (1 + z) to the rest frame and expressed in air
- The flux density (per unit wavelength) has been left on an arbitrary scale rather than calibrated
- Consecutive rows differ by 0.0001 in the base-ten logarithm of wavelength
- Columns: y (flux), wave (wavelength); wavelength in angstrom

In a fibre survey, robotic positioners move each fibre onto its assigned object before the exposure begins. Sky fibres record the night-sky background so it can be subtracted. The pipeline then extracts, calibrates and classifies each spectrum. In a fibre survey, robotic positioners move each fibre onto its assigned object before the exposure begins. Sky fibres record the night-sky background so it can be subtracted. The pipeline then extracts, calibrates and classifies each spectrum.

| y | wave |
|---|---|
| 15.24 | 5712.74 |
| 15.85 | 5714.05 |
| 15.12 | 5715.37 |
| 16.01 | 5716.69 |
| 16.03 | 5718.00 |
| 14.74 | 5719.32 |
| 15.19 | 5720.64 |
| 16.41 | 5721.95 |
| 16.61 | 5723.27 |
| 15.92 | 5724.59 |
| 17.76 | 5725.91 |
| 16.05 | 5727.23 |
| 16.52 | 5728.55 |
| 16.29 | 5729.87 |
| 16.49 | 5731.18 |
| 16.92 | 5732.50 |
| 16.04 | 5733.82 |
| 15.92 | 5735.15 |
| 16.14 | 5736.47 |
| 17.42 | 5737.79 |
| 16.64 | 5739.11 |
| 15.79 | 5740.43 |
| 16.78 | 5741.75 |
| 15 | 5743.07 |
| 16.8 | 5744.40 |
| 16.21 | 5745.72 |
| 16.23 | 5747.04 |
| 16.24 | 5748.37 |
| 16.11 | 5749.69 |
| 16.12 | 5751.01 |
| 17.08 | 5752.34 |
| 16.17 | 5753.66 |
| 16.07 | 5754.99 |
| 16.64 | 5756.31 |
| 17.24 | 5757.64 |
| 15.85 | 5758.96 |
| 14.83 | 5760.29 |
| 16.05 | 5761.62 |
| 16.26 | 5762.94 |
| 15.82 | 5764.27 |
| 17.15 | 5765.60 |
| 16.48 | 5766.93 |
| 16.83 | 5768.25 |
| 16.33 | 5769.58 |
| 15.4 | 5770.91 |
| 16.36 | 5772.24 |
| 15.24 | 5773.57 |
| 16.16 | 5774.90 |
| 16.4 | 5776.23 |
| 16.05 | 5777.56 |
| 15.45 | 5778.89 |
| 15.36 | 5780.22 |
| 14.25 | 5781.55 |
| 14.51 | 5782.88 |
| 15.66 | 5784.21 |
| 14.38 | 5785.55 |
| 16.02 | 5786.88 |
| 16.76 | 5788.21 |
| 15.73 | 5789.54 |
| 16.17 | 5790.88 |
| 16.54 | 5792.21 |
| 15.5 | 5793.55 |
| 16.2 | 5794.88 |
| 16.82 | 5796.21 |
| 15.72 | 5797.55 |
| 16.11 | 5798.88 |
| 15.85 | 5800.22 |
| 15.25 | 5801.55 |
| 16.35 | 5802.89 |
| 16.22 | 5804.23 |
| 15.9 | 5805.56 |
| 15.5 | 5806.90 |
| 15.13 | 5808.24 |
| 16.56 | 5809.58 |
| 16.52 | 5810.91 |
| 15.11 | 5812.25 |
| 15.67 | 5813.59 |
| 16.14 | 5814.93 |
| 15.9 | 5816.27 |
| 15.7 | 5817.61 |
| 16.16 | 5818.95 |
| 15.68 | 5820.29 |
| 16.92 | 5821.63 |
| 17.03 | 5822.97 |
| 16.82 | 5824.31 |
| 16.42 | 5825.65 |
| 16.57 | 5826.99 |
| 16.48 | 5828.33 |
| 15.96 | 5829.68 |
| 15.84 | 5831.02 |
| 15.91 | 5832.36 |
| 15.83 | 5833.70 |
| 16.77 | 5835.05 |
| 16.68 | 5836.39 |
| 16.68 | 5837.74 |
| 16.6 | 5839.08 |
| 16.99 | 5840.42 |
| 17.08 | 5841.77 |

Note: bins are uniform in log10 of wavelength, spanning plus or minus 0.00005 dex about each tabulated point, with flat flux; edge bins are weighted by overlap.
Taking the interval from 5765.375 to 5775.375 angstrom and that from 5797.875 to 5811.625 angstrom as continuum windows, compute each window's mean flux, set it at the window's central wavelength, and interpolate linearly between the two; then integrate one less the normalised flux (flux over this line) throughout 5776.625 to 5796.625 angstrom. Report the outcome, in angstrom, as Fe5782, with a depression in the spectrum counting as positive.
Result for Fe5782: 0.5 angstrom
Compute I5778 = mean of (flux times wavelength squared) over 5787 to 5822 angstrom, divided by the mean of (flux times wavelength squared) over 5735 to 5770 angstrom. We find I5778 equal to 1.00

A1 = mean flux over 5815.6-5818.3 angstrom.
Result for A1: 15.8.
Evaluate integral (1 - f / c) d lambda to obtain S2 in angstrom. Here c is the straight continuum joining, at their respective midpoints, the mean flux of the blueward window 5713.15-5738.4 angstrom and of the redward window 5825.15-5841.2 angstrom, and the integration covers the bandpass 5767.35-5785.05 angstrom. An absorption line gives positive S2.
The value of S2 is 0.64 angstrom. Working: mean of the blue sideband 16.2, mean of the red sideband 16.4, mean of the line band 15.7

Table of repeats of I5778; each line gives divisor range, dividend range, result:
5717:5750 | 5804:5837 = 1.02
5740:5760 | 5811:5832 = 1.02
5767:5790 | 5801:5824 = 1.03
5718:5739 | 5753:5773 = 1.01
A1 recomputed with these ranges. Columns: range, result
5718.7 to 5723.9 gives 15.7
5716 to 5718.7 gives 16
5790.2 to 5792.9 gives 16.3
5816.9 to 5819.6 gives 15.9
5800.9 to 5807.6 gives 15.8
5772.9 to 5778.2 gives 16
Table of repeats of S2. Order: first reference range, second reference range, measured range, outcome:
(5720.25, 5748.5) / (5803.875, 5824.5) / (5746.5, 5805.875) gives 0.7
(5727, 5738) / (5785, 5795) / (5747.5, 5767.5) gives -0.1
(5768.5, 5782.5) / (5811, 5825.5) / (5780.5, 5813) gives 0.3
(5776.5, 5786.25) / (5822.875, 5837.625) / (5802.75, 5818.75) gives 0.0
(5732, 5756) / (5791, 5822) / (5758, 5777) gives 0.1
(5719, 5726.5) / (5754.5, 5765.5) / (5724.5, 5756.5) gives -0.5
